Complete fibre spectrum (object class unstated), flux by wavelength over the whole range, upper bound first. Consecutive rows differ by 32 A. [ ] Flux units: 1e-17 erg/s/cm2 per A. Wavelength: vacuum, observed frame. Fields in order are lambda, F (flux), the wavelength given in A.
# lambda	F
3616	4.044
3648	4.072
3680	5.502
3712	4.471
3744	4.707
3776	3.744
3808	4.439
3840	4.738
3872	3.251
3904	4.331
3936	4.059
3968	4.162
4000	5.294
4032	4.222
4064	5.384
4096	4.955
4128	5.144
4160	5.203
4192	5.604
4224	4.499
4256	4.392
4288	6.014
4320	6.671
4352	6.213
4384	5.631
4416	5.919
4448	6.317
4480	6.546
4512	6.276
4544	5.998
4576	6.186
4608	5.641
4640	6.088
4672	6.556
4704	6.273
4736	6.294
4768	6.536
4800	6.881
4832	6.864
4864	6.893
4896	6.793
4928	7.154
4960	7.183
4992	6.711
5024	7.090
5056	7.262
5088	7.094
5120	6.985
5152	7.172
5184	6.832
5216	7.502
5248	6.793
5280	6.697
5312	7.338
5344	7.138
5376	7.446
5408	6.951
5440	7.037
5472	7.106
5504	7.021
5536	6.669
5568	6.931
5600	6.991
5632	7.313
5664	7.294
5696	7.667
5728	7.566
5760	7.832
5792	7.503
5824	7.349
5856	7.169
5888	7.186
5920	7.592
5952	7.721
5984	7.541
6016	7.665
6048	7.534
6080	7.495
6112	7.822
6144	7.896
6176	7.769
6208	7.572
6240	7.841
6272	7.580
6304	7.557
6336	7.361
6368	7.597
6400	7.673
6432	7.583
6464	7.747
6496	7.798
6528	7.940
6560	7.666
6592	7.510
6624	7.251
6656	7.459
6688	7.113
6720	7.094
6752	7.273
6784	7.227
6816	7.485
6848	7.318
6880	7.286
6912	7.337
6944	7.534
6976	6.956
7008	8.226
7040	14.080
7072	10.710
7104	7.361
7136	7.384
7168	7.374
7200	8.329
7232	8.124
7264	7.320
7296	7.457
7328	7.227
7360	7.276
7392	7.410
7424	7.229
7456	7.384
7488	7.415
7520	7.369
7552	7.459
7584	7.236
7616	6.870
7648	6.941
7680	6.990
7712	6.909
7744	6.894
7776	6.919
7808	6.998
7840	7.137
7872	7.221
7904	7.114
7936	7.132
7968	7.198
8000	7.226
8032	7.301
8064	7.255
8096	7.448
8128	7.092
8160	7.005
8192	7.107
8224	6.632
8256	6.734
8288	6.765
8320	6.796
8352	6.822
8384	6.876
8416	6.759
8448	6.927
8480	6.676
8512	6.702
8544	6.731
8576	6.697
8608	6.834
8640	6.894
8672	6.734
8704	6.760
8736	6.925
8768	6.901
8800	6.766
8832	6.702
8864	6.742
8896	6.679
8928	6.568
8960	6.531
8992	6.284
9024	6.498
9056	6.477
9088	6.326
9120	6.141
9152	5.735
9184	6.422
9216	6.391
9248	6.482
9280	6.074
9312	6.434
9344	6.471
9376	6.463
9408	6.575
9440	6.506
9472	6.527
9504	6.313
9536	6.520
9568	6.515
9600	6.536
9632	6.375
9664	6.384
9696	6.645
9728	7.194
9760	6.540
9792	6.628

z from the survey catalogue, 0.072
